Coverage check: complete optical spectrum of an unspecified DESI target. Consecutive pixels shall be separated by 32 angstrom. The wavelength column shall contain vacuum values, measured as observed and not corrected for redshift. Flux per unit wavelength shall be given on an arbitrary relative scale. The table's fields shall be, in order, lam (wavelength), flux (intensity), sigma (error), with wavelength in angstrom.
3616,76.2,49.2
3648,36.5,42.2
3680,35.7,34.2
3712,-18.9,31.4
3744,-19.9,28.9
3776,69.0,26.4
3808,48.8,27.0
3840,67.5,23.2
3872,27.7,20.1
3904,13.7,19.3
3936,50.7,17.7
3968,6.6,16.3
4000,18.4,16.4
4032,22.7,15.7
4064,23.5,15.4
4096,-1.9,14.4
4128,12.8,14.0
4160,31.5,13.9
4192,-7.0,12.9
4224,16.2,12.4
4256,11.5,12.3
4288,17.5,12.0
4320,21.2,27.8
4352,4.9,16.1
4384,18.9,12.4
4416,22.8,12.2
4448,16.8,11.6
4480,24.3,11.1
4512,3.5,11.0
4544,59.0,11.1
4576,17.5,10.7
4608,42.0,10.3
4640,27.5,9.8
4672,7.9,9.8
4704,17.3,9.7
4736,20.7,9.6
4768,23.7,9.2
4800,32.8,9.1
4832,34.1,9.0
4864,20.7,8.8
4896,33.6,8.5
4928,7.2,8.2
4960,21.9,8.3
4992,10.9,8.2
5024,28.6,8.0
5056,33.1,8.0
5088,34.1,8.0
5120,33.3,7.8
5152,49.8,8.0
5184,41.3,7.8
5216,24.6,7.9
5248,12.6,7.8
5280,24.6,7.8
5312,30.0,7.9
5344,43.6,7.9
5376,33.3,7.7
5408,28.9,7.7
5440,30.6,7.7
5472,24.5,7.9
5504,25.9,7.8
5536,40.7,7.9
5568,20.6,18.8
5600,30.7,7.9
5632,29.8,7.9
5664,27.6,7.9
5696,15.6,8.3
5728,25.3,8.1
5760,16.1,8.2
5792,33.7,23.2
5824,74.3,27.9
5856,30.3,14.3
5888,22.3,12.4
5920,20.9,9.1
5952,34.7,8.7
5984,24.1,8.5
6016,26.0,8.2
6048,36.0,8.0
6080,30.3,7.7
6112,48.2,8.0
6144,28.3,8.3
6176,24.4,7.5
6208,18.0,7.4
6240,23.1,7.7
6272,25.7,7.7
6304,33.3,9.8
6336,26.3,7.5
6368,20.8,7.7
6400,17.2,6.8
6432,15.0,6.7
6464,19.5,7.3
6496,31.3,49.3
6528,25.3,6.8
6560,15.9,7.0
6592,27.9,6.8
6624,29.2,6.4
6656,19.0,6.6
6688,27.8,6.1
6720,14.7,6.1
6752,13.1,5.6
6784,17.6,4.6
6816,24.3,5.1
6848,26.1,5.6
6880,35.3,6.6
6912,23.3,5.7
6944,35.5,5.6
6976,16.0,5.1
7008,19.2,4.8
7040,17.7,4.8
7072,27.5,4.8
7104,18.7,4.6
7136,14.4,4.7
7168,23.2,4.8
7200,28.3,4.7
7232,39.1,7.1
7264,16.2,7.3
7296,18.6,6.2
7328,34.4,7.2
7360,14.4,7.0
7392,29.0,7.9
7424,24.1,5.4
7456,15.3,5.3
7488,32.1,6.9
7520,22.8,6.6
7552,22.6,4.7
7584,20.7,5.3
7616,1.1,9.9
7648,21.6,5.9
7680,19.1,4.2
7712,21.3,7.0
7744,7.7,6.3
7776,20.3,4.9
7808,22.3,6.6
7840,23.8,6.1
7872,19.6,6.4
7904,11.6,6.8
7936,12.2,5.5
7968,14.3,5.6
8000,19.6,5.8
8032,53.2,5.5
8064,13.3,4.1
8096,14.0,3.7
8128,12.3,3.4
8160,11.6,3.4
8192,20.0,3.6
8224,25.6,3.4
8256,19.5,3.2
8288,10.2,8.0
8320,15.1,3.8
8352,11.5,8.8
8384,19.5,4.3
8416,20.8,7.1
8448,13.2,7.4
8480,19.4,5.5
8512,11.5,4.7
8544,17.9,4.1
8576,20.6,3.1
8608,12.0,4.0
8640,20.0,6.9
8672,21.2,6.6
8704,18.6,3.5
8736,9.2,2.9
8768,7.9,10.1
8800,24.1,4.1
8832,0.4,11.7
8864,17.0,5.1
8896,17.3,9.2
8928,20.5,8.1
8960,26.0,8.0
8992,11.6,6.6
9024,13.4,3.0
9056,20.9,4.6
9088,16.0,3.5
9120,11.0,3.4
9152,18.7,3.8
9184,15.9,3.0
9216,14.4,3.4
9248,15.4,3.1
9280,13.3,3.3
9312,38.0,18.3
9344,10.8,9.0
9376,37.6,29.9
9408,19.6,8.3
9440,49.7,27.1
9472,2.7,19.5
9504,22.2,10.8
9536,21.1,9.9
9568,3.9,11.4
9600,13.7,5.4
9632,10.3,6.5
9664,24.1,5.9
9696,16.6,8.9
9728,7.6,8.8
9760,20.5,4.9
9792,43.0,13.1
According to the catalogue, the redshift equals 0.22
